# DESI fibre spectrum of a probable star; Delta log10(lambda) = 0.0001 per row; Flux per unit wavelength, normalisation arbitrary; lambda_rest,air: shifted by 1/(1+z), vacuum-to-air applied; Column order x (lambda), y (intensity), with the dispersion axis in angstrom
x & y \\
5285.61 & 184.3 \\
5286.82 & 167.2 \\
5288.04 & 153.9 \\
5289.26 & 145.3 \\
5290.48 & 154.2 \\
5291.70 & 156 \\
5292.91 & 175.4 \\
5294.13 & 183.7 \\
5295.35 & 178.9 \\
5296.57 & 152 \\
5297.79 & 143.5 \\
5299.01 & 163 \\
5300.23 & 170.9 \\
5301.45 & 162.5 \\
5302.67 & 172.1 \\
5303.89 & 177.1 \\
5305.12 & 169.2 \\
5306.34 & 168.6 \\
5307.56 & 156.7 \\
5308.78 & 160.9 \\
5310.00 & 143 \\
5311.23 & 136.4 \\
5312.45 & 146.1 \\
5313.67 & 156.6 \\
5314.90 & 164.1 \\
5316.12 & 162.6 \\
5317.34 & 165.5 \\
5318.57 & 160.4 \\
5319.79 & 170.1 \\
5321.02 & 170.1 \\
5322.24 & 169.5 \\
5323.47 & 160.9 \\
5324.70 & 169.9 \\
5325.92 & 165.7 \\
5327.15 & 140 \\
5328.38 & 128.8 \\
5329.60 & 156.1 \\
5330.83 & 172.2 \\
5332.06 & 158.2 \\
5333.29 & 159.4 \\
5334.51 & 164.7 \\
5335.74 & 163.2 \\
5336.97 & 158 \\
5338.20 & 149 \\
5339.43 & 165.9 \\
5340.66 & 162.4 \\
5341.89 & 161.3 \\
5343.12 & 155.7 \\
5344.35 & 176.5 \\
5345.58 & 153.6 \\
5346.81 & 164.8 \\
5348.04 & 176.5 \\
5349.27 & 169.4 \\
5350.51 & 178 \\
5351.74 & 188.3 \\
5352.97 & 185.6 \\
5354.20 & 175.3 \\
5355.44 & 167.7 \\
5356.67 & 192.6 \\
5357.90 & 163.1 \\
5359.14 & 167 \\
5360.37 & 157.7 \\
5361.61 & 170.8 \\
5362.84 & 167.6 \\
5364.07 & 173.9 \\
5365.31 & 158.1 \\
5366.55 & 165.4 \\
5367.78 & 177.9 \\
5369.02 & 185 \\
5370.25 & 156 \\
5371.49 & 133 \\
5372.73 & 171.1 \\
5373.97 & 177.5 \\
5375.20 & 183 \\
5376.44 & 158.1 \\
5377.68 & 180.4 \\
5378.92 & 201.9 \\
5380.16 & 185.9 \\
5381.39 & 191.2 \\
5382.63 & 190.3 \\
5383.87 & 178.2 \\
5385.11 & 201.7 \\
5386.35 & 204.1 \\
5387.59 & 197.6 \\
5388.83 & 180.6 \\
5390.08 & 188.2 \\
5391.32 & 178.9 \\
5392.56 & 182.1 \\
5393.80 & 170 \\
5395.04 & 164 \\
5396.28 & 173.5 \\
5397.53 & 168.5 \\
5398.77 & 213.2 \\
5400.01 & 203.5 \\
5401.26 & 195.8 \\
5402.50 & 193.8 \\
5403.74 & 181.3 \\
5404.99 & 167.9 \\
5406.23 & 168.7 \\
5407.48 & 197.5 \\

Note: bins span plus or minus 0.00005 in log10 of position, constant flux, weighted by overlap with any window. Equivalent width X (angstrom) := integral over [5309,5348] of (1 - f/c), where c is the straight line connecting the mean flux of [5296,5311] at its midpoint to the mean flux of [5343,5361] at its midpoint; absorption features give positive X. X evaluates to 1.7 angstrom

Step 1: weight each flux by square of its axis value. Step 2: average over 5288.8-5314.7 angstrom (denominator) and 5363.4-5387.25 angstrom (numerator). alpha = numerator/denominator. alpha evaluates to 1.1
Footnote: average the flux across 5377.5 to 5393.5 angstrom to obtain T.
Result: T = 189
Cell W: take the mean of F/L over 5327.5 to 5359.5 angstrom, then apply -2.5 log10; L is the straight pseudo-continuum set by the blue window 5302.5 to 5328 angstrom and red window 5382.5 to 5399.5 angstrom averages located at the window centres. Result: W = 0.03 mag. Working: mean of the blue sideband 161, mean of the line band 166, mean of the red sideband 185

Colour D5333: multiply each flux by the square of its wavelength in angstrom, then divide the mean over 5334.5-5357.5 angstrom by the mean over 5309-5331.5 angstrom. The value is 1.1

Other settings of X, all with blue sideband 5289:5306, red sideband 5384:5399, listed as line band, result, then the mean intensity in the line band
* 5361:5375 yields 0.9 angstrom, 168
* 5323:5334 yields 0.9 angstrom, 157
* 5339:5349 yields 0.6 angstrom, 165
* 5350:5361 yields 0.1 angstrom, 175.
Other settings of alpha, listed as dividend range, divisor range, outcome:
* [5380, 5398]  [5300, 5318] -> 1.18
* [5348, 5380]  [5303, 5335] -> 1.10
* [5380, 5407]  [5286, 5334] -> 1.19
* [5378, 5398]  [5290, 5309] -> 1.15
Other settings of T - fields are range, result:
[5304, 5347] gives 160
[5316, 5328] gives 163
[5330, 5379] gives 168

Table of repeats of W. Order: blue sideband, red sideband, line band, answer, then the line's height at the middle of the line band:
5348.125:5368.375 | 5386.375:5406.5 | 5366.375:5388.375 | -0.012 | 178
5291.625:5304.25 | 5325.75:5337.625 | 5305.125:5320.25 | 0.030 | 162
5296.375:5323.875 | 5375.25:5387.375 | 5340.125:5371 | 0.052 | 178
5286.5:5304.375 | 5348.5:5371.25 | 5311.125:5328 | 0.043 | 167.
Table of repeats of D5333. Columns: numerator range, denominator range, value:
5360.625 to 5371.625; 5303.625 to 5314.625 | 1.09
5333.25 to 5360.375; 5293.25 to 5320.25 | 1.05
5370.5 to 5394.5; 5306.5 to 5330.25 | 1.18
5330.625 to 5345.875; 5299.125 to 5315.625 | 1.02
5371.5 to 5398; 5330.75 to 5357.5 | 1.09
